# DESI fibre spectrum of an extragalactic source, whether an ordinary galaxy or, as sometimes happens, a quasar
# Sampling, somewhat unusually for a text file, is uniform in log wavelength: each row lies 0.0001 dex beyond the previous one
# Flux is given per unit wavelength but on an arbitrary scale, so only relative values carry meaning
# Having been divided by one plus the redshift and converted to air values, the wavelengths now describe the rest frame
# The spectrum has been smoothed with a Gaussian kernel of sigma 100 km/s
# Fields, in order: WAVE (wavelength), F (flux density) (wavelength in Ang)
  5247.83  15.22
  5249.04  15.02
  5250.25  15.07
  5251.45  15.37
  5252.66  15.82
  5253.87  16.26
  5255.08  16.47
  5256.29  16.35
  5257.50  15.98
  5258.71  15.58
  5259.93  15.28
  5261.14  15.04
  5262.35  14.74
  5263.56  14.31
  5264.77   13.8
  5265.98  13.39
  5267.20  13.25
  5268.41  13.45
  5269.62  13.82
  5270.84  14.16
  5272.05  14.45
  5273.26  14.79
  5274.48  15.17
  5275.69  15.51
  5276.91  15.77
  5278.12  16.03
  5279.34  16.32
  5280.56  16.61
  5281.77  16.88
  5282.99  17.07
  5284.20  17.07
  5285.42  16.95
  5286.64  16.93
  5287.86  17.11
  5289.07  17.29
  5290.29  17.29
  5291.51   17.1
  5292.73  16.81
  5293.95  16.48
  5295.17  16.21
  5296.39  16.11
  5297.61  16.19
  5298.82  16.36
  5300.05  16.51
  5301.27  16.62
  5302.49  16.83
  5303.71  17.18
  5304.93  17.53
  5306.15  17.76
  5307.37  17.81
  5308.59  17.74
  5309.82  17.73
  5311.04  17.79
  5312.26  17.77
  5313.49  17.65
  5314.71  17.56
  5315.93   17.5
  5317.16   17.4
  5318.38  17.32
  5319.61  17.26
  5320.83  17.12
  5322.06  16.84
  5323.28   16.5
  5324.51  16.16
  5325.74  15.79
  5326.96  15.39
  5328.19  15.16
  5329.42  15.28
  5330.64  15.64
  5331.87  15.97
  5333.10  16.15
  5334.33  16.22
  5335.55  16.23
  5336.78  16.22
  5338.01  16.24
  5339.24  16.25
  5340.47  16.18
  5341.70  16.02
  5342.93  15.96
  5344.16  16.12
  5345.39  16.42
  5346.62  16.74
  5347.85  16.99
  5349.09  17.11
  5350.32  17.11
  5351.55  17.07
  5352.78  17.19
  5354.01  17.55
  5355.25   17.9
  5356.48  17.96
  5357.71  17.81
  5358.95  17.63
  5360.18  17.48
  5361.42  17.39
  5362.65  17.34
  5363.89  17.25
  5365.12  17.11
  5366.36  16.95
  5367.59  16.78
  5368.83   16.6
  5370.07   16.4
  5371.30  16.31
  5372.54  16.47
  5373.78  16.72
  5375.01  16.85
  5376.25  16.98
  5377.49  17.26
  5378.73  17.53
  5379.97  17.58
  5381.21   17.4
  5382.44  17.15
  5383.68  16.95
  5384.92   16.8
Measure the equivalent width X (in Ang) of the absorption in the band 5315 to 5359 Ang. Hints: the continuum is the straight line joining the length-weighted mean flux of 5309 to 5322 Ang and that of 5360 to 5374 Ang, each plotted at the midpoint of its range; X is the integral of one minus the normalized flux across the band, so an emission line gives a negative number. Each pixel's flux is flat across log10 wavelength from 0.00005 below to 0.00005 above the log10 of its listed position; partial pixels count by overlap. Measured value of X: 1.5 Ang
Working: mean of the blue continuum 17.5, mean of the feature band 16.6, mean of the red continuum 16.9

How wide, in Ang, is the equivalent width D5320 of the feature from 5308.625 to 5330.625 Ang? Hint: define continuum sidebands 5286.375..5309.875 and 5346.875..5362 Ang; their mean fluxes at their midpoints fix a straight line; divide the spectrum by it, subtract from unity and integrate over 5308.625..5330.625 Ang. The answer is 0.4 Ang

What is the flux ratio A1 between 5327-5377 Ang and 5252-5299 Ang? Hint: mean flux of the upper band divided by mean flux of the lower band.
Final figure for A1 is 1.1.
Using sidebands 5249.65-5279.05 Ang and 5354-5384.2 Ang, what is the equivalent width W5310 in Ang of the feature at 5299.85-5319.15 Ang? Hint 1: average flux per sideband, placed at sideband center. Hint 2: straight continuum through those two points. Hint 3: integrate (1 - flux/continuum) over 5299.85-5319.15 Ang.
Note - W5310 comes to -1.8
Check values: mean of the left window 15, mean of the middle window 17.4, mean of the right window 17.2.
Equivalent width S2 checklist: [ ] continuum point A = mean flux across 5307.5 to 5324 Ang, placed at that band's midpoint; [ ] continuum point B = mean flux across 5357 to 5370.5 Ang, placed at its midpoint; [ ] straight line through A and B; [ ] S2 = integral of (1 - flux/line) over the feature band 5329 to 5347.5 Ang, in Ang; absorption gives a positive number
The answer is 1.2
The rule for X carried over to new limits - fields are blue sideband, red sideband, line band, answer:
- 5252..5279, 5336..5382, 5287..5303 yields -1.12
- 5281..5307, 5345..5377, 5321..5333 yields 0.75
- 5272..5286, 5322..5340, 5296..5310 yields -0.85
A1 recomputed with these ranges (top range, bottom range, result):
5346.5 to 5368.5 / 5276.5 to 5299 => 1.04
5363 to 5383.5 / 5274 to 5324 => 1.00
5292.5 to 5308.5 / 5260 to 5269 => 1.20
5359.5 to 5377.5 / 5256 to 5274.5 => 1.16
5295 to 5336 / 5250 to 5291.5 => 1.07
